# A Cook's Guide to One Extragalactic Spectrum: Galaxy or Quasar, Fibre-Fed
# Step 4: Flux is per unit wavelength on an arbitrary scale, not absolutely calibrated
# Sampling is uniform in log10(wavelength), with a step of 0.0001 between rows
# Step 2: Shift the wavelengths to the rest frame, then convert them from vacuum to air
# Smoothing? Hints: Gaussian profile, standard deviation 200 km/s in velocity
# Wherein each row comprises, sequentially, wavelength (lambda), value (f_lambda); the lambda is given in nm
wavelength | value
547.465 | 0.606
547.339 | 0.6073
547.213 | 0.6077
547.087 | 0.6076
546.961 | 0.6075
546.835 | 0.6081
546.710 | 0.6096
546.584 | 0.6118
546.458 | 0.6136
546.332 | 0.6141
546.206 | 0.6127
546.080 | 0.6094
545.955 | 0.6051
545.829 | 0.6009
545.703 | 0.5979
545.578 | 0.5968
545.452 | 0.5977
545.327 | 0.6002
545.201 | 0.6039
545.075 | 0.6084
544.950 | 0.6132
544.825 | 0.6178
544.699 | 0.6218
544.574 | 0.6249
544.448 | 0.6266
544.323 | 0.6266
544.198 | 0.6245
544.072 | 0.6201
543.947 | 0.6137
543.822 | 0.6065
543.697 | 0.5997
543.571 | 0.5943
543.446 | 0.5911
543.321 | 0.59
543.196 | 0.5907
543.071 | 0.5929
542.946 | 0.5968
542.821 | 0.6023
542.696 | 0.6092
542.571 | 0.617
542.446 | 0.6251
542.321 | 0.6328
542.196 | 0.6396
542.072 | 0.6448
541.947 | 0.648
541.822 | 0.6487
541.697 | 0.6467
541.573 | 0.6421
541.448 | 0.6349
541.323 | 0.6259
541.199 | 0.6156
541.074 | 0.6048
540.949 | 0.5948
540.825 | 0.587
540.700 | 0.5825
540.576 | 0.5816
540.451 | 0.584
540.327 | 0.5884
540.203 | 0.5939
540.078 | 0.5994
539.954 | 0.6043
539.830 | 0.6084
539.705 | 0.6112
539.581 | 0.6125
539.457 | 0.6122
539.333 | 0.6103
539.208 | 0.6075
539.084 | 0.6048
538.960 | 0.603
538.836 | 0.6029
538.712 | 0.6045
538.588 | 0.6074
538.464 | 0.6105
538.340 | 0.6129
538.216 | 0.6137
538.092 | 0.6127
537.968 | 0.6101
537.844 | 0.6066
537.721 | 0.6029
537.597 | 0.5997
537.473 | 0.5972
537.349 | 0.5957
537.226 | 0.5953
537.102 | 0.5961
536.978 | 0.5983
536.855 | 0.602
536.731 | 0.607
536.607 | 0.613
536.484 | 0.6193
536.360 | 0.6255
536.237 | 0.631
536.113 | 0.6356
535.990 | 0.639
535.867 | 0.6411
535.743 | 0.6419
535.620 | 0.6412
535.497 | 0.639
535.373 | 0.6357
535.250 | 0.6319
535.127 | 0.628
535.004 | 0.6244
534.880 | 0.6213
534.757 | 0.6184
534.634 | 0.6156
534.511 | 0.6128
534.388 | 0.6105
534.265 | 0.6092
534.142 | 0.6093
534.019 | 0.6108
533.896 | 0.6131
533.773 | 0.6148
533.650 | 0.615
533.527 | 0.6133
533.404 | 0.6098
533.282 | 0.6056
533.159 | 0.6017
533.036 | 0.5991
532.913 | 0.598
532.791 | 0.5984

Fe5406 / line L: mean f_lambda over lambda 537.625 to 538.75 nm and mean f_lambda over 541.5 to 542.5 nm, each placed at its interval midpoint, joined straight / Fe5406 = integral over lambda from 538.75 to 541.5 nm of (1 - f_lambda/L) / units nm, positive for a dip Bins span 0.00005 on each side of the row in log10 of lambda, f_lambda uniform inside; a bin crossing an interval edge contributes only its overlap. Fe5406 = 0.10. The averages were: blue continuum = 0.609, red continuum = 0.641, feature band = 0.603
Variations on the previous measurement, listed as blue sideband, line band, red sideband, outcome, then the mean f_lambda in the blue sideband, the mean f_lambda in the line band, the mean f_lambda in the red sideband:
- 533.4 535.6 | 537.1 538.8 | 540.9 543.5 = 0.04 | 0.619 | 0.605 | 0.619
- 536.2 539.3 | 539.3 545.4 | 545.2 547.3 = -0.05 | 0.607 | 0.612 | 0.606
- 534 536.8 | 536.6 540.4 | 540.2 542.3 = 0.10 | 0.624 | 0.604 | 0.617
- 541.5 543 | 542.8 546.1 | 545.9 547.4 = 0.07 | 0.63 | 0.607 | 0.61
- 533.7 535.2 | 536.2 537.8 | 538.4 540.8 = 0.01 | 0.616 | 0.606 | 0.601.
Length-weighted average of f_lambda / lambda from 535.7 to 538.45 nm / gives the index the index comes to 0.613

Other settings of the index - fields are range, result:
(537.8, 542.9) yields 0.612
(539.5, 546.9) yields 0.611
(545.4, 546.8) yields 0.607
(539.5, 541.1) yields 0.596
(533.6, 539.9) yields 0.615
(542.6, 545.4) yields 0.608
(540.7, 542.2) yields 0.625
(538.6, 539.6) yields 0.607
